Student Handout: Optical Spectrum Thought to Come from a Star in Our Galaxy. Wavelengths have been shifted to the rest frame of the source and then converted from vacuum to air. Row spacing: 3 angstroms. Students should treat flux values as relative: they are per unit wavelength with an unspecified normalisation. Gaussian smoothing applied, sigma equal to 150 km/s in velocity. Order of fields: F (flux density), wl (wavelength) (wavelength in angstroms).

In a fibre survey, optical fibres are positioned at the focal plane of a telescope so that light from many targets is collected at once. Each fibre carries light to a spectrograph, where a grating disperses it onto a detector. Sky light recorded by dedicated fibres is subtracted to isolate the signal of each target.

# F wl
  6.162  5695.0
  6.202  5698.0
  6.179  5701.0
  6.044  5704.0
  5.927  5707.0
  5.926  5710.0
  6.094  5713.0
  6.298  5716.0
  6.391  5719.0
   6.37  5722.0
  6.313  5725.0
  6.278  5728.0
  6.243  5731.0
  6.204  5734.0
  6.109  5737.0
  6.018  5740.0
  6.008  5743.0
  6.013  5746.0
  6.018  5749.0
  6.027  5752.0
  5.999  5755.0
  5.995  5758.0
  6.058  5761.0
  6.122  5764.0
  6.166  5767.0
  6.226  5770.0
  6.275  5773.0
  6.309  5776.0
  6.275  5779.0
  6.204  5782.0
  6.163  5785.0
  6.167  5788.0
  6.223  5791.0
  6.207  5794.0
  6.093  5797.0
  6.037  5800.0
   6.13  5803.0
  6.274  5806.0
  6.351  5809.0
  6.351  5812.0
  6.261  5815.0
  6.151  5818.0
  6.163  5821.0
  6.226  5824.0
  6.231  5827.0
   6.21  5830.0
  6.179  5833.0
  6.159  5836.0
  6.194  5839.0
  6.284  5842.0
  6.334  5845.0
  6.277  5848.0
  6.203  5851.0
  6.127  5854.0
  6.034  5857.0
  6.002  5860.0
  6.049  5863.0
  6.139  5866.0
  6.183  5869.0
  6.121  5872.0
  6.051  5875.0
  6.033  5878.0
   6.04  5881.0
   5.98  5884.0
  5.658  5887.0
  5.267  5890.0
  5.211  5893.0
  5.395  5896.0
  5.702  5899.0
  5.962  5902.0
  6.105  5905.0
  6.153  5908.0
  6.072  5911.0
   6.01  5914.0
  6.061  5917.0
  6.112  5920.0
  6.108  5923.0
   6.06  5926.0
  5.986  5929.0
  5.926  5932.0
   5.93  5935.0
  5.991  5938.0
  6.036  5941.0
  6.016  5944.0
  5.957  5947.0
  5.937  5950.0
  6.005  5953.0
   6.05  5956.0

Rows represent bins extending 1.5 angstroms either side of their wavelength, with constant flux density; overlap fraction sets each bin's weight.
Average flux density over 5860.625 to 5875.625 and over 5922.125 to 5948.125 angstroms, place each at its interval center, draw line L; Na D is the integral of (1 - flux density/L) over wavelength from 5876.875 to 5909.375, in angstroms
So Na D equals 1.6 angstroms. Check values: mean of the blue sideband 6.11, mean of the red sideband 6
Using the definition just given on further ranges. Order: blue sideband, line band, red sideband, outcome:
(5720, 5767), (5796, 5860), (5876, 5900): -3.7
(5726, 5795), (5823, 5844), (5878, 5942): -0.7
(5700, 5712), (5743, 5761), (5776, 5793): 0.3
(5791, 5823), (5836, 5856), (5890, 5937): -0.4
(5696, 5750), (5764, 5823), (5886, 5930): -1.7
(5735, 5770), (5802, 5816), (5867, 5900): -0.8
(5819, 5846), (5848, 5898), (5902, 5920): 1.9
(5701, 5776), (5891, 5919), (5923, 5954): 0.8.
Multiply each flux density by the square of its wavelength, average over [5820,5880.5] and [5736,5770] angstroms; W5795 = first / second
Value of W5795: 1.05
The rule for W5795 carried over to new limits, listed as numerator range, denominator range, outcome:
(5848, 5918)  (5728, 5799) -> 1.01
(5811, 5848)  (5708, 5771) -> 1.05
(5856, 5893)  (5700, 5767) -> 1.02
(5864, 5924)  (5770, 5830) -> 0.98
